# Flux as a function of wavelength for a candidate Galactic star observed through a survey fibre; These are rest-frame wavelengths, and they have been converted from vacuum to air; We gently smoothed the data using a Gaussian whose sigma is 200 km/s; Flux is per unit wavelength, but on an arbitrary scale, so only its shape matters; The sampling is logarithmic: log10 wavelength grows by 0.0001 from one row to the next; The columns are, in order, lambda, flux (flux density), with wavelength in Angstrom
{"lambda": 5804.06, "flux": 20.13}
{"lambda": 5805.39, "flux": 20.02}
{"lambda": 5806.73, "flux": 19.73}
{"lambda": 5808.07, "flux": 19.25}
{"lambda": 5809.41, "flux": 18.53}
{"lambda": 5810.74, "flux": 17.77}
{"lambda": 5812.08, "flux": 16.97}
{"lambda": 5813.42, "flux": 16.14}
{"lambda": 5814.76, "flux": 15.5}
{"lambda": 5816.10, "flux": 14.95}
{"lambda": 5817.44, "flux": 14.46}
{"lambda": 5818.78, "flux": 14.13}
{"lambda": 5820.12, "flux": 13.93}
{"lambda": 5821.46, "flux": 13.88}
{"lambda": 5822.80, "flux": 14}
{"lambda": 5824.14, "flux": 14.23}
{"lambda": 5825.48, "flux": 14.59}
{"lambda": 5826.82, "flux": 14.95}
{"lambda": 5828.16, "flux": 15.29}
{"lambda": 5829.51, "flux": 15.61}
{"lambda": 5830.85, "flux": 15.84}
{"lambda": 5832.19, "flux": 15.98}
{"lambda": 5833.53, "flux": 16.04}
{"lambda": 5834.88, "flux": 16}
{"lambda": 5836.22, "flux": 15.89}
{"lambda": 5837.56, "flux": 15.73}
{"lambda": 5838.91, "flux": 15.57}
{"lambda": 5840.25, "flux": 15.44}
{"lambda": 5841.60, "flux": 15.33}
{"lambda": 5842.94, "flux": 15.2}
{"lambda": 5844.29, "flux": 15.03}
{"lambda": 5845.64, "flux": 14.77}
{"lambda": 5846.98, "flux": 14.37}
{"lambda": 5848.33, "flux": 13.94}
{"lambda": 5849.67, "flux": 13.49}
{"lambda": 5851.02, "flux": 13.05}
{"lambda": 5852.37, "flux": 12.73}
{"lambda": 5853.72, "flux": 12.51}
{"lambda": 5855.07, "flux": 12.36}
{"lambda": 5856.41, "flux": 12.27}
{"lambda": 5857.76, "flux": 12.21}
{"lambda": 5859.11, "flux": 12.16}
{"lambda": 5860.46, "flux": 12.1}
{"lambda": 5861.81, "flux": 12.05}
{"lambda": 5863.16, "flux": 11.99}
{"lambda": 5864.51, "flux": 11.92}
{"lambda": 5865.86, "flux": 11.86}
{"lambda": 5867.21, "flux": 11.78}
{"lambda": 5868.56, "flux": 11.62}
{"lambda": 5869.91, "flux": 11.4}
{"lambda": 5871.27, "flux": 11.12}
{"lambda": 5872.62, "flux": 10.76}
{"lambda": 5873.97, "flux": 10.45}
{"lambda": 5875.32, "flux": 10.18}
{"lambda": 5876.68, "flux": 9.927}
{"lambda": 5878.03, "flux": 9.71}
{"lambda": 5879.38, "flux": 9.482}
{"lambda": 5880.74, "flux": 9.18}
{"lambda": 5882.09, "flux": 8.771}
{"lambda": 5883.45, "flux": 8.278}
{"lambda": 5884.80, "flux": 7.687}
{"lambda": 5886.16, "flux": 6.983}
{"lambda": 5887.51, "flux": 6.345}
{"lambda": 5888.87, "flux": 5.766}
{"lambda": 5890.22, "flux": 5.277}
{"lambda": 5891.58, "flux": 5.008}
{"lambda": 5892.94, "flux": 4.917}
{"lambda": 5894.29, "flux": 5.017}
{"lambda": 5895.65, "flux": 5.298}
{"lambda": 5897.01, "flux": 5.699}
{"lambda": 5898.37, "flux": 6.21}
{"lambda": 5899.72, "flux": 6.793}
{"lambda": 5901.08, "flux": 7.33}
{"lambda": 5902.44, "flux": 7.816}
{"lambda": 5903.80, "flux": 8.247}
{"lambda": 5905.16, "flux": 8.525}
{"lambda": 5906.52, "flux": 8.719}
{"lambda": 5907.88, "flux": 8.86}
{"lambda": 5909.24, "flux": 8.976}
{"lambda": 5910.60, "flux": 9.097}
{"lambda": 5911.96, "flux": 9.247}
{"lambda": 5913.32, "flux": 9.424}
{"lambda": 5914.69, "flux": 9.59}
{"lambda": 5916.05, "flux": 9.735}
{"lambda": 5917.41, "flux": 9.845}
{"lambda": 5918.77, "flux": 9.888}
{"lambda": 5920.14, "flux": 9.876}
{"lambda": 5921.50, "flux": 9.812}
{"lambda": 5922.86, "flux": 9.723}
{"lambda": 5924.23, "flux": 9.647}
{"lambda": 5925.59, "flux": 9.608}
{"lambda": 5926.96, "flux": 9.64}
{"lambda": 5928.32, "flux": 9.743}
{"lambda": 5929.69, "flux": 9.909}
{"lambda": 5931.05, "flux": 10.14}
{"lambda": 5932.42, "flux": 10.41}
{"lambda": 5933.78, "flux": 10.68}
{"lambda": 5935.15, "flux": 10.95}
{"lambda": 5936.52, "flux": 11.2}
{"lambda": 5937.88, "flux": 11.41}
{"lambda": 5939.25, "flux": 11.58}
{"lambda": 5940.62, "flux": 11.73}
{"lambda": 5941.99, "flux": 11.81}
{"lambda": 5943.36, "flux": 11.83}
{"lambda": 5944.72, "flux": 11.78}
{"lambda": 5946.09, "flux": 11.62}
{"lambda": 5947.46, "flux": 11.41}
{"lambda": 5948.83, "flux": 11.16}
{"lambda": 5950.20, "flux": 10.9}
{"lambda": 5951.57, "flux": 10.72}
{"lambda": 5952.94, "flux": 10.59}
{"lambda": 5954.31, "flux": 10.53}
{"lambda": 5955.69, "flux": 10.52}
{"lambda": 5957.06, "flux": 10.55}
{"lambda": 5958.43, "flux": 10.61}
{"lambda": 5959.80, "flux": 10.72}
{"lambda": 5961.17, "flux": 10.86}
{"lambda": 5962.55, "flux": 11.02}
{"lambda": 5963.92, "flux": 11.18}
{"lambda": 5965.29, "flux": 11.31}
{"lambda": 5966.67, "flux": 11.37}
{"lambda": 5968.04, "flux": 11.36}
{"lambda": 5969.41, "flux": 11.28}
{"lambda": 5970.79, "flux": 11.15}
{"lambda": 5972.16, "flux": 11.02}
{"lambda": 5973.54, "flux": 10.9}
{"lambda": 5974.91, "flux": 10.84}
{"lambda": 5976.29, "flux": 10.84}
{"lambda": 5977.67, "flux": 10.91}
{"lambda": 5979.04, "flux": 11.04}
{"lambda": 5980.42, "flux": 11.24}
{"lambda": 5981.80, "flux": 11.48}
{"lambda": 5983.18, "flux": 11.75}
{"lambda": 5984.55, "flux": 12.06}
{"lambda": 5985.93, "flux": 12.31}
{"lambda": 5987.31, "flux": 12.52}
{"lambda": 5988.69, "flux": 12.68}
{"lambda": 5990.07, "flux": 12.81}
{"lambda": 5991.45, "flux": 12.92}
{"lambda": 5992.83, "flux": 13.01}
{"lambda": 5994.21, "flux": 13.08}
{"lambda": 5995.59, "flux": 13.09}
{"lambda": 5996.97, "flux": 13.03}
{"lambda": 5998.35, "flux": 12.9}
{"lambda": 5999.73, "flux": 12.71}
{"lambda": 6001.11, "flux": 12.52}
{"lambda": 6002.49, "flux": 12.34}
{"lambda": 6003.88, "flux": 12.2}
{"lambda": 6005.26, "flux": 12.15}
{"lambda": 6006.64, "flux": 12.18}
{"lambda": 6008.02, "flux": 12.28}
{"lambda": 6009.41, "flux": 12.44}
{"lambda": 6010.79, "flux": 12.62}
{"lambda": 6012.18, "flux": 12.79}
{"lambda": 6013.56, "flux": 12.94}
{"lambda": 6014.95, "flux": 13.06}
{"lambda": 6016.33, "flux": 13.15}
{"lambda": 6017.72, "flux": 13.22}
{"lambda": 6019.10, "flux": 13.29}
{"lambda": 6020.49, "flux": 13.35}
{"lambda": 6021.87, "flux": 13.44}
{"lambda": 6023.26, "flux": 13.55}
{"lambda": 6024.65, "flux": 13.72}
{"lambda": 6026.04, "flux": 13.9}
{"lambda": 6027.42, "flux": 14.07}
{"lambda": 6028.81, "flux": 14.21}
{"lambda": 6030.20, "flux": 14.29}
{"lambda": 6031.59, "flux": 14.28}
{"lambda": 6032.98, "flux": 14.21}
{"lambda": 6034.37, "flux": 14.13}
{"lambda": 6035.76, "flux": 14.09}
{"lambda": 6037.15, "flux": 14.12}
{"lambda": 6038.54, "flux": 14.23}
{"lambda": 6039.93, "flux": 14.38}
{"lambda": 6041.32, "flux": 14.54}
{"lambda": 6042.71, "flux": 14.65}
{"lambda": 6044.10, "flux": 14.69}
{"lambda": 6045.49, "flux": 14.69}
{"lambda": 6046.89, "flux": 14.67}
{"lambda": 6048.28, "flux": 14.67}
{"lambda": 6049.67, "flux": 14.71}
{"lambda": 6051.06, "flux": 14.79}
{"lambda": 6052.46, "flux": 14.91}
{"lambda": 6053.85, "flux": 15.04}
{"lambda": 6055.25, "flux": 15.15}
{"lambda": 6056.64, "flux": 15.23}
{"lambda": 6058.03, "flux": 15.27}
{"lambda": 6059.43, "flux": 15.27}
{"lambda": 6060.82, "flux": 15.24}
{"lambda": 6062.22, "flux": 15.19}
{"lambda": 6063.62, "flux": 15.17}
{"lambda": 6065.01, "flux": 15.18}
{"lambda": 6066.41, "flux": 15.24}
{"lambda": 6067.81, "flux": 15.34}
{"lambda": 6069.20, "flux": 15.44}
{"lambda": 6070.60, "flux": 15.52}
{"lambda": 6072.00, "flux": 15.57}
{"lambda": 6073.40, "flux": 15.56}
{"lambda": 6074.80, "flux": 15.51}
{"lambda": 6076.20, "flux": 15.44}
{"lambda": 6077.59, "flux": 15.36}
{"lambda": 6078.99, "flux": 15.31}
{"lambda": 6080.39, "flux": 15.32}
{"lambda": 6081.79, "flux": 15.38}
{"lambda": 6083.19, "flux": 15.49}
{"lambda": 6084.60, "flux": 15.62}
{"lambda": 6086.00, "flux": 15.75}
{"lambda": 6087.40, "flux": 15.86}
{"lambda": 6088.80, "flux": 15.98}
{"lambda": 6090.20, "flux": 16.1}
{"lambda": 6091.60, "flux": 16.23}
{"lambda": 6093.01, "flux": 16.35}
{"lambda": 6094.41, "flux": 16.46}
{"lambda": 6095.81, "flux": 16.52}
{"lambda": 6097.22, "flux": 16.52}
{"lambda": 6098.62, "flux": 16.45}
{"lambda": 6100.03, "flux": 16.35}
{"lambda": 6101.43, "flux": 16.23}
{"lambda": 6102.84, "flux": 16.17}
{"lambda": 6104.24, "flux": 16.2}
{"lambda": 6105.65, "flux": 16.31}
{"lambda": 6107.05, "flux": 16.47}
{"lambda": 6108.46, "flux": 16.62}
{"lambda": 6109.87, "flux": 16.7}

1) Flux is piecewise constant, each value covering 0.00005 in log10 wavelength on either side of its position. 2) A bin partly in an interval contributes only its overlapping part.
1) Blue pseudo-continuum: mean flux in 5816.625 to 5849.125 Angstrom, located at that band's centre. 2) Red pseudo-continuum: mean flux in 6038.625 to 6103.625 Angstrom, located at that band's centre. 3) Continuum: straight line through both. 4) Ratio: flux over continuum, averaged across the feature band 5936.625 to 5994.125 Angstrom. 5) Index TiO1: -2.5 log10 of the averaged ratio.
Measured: 0.31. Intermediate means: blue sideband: 15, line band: 11.4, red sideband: 15.4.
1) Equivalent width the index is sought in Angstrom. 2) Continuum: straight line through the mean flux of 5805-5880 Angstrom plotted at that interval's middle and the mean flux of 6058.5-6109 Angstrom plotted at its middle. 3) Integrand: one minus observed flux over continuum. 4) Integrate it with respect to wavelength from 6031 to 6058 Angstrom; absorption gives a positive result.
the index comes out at 1.6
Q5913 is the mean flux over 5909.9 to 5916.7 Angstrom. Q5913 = 9.41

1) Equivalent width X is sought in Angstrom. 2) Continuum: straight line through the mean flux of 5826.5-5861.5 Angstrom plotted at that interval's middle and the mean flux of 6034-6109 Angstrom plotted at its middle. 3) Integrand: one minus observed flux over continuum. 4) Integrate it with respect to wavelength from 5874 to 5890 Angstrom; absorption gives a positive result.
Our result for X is 6.8 Angstrom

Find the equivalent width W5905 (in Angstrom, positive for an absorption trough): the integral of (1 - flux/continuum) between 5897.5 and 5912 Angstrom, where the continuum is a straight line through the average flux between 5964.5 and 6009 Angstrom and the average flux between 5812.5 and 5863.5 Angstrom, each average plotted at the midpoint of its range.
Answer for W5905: 5.7 Angstrom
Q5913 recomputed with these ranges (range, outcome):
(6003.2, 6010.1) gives 12.3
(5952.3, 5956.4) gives 10.5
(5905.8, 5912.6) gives 8.98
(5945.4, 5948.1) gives 11.5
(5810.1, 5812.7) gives 17.4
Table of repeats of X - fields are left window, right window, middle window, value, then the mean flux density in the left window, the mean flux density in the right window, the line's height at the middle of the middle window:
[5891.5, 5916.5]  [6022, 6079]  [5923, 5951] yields -4.75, 7.65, 14.8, 9.26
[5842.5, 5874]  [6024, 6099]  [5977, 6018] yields 5.39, 12.6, 15.1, 14.3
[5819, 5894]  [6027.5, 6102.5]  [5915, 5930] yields 3.82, 12.1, 15.2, 13.1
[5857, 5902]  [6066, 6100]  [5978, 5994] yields 0.46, 8.94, 15.8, 12.5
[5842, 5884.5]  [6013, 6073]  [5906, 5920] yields 3.55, 11.8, 14.5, 12.5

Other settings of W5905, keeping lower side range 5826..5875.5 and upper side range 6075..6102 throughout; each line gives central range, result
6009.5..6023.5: 1.9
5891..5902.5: 6.6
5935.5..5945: 1.9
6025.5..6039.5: 1.1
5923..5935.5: 3.7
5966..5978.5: 3.1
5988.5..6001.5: 1.8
